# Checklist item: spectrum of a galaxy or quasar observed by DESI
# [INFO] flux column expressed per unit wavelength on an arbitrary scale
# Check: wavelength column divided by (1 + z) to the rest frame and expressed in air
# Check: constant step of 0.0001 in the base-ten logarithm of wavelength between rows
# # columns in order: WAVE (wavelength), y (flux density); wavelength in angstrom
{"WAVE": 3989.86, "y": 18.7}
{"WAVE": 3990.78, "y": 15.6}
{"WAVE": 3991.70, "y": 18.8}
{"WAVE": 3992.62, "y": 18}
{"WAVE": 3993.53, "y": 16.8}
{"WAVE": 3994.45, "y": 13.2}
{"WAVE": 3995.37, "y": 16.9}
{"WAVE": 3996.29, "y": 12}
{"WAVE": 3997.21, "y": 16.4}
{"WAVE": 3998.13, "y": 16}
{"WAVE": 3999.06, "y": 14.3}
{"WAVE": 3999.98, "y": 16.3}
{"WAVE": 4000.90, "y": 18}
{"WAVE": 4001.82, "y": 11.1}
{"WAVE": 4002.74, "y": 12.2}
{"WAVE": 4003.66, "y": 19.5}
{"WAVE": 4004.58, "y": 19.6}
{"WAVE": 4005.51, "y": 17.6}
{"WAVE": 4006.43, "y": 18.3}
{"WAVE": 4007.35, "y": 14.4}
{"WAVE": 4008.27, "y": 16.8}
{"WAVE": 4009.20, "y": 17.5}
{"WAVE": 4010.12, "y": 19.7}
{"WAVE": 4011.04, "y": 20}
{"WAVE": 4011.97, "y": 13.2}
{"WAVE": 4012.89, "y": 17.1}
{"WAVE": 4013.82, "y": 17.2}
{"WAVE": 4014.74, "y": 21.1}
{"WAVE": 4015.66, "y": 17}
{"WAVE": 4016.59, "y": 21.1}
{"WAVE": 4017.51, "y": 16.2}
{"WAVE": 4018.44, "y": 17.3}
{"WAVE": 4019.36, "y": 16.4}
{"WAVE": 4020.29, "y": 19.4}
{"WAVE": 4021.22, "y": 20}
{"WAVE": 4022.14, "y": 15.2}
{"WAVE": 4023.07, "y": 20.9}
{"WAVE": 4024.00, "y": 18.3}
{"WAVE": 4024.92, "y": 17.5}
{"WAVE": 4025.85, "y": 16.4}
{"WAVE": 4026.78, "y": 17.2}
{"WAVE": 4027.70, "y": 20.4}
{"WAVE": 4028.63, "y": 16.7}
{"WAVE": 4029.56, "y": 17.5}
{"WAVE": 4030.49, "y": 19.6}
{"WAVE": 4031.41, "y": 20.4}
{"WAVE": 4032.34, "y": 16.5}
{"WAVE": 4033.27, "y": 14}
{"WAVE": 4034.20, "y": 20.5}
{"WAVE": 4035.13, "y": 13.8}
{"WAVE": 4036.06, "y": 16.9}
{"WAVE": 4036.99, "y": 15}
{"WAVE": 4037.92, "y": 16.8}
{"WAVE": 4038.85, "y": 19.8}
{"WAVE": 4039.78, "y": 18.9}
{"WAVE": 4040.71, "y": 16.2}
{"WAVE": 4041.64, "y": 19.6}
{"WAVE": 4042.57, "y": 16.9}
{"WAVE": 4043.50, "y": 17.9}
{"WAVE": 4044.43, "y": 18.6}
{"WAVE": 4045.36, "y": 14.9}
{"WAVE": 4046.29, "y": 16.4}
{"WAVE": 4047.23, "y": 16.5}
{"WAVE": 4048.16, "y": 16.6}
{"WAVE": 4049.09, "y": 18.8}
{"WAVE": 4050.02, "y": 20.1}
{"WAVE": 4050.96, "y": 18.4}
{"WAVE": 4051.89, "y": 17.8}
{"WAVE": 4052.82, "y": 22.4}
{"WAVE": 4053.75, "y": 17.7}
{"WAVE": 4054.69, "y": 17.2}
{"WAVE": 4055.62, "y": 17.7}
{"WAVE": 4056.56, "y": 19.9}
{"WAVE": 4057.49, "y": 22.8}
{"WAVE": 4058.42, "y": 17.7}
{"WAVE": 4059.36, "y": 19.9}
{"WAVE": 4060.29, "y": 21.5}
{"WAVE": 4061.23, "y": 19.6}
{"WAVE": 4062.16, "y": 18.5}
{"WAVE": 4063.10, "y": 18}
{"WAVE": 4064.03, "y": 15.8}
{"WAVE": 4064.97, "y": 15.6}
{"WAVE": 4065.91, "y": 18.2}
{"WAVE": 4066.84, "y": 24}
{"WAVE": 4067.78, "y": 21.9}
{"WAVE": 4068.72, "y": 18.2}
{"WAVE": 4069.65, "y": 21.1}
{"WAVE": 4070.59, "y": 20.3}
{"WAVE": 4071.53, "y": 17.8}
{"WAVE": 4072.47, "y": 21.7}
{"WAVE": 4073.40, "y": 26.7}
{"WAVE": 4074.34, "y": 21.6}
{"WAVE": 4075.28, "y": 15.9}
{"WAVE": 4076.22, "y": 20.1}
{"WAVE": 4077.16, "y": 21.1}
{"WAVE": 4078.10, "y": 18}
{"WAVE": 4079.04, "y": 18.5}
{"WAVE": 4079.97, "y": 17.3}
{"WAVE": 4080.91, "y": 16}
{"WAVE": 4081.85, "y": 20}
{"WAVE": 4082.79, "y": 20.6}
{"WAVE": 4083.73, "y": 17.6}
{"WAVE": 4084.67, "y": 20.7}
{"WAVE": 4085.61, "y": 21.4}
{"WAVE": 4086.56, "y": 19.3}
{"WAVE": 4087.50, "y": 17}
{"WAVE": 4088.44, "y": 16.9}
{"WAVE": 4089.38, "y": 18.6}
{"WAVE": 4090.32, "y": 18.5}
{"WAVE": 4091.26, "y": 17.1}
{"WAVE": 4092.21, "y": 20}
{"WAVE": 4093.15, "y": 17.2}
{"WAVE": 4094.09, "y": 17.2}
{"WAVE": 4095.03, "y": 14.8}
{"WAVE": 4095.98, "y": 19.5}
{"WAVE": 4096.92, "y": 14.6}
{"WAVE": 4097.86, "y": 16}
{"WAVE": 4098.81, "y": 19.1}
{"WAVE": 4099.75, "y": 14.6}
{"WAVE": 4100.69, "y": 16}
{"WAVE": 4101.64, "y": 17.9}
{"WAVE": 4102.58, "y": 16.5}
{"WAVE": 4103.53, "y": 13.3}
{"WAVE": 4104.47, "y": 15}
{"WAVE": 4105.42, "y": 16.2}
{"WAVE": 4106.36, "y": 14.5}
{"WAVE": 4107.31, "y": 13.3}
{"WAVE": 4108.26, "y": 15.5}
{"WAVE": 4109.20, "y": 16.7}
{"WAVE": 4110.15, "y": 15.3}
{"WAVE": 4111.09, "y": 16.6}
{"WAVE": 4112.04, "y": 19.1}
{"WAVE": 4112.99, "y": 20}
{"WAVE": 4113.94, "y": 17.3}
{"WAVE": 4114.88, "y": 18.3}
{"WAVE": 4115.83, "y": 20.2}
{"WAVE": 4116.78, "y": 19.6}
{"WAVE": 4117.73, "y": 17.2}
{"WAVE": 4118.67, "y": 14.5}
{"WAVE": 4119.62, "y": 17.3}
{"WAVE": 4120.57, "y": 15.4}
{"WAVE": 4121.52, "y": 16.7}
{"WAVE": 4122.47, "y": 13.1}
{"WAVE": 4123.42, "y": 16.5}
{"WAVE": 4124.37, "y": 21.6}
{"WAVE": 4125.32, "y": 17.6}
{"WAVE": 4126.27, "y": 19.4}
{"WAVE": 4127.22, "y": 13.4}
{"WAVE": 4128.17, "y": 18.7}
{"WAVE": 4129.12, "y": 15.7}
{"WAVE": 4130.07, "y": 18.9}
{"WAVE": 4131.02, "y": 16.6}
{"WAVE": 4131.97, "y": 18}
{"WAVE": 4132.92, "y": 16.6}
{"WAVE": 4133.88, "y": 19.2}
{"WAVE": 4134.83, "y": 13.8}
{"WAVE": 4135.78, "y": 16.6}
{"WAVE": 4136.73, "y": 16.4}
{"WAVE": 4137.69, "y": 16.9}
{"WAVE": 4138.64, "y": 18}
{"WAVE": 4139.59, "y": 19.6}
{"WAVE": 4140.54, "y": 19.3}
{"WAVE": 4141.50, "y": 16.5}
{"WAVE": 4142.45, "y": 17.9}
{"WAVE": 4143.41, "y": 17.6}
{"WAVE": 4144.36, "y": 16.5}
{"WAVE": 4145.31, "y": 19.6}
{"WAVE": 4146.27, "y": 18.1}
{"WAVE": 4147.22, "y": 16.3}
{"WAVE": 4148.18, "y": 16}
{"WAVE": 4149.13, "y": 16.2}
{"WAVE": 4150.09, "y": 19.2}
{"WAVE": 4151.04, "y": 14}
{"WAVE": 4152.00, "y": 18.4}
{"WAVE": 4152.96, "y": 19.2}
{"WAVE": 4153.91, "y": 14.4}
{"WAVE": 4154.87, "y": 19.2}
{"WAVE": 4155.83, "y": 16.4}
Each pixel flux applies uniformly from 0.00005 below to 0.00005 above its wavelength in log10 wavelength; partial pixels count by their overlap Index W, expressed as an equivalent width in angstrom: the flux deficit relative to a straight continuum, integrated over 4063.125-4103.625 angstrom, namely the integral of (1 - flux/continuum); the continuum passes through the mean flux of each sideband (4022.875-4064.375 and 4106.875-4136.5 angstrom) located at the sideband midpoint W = -2.2 angstrom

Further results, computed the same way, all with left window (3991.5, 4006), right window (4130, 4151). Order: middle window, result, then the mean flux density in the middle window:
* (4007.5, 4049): -3.4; 17.6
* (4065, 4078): -2.9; 20.4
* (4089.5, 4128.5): 0.4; 16.9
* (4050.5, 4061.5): -1.9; 19.4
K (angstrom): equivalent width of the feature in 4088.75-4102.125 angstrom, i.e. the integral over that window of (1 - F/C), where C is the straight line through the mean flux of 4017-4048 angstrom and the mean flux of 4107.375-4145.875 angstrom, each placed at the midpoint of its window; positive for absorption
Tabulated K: 0.1 angstrom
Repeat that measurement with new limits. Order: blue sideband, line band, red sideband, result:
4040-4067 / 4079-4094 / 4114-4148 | -0.5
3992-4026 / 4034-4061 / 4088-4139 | -1.9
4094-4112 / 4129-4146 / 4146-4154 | -0.8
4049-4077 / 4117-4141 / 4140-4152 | 0.9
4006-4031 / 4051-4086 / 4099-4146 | -4.1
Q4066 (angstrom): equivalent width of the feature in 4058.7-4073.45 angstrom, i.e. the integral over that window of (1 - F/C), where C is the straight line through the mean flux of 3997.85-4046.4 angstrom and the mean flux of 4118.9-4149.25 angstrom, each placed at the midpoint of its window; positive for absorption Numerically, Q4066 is -2.05 angstrom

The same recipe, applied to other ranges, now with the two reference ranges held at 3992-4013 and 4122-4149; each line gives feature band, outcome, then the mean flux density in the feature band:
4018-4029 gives -1.0 angstrom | 18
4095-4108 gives 0.9 angstrom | 15.8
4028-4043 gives -0.8 angstrom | 17.5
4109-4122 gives -0.2 angstrom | 17.5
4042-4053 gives -0.8 angstrom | 17.8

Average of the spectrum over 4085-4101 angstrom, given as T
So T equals 17.6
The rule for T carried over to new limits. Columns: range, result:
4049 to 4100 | 18.9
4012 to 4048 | 17.6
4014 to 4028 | 18.3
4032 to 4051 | 17.3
